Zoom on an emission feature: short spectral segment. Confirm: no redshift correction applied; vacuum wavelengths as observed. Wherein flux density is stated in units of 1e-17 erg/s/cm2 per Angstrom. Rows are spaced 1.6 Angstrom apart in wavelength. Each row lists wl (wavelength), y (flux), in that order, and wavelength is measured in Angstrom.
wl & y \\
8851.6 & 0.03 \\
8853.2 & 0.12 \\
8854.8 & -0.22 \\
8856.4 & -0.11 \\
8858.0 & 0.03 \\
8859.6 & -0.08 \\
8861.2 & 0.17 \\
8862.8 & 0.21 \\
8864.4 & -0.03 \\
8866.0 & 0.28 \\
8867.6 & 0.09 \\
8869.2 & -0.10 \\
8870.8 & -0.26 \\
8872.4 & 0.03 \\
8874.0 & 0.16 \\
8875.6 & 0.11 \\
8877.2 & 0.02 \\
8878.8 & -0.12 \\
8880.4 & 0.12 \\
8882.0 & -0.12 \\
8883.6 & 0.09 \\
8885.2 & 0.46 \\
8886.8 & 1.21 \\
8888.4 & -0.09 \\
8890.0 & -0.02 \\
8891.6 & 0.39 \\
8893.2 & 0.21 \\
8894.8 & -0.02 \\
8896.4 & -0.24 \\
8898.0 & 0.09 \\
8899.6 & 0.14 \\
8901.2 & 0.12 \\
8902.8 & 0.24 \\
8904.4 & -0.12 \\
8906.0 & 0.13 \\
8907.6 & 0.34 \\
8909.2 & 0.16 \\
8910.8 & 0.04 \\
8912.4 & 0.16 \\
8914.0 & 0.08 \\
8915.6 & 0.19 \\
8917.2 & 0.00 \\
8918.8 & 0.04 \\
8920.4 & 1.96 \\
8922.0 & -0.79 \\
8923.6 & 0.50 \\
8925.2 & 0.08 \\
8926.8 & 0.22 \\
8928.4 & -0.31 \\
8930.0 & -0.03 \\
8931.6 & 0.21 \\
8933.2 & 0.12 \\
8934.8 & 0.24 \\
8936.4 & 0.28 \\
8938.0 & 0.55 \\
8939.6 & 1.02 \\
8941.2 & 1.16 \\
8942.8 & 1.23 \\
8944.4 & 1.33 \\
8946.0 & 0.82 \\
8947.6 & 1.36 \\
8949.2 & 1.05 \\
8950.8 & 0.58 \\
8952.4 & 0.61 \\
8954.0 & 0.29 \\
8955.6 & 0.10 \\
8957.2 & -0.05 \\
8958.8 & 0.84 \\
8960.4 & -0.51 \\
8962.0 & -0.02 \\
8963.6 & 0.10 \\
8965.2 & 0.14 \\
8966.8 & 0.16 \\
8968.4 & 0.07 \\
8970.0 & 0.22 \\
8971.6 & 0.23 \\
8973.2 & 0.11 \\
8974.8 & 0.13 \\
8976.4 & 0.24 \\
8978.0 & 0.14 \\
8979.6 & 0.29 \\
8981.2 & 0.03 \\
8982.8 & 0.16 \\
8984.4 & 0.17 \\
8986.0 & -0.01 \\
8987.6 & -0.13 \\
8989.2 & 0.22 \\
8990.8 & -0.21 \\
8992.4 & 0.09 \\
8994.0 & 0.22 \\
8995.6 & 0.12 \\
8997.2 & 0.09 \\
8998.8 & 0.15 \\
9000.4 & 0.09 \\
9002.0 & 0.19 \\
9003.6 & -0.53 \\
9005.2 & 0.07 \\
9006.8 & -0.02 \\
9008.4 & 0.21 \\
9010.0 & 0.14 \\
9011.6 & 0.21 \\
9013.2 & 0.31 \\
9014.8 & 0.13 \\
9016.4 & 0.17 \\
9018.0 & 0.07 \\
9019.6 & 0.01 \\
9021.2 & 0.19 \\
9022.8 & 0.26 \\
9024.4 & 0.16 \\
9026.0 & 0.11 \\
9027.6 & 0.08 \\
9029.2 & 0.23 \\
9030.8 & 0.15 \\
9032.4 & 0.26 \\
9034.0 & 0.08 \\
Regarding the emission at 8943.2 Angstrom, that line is [O II] 3727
